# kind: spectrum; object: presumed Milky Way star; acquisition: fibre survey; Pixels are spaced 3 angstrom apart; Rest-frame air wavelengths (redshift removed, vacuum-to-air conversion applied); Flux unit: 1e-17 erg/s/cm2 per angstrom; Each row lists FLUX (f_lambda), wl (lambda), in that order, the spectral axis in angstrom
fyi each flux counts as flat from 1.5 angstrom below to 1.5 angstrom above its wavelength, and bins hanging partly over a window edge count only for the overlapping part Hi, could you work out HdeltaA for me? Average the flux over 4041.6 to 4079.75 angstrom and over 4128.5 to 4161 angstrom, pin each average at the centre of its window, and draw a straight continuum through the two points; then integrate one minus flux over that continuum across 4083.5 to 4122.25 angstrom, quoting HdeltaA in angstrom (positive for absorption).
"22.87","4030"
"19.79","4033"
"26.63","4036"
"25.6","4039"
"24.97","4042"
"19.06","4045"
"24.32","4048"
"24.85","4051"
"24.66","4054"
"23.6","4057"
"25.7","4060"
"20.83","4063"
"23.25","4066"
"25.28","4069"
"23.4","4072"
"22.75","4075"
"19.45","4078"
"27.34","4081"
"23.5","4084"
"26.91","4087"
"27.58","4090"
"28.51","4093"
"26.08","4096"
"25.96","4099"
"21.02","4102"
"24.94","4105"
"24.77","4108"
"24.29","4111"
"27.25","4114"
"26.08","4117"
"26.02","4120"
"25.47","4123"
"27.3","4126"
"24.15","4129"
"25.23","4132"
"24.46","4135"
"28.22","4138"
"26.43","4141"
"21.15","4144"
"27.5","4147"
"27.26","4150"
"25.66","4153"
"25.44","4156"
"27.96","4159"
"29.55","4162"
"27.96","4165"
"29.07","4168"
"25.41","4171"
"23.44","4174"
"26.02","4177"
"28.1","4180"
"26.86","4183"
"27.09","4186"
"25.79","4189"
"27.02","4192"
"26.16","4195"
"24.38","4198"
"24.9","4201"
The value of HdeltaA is -1.76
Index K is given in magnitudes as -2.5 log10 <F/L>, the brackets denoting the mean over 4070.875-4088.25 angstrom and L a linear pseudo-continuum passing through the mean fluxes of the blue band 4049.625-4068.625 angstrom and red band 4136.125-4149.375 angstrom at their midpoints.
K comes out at 0.02 mag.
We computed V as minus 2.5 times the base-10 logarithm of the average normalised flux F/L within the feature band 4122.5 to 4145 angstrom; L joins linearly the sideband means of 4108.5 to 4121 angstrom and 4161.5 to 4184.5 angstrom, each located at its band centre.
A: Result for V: 0.03 mag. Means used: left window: 25.8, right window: 26.9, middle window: 25.4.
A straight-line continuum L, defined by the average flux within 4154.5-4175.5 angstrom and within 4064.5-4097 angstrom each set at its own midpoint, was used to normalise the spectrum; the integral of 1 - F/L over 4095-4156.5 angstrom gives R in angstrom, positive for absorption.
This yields 1.3 angstrom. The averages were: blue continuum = 24.9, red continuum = 27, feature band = 25.5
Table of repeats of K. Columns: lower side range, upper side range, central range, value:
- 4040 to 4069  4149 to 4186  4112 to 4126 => -0.03 mag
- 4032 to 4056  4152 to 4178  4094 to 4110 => 0.02 mag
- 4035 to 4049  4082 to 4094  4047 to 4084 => 0.07 mag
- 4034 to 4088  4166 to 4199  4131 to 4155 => -0.01 mag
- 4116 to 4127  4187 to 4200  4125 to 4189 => -0.01 mag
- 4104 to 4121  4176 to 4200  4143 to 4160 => 0.00 mag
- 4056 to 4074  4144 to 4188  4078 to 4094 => -0.07 mag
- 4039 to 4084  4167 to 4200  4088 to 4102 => -0.09 mag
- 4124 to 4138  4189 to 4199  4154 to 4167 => -0.08 mag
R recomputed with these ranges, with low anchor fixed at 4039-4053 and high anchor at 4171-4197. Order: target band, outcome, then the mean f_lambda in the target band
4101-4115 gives 0.17 angstrom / 24.5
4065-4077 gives 0.28 angstrom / 23.5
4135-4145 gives 0.01 angstrom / 25.4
